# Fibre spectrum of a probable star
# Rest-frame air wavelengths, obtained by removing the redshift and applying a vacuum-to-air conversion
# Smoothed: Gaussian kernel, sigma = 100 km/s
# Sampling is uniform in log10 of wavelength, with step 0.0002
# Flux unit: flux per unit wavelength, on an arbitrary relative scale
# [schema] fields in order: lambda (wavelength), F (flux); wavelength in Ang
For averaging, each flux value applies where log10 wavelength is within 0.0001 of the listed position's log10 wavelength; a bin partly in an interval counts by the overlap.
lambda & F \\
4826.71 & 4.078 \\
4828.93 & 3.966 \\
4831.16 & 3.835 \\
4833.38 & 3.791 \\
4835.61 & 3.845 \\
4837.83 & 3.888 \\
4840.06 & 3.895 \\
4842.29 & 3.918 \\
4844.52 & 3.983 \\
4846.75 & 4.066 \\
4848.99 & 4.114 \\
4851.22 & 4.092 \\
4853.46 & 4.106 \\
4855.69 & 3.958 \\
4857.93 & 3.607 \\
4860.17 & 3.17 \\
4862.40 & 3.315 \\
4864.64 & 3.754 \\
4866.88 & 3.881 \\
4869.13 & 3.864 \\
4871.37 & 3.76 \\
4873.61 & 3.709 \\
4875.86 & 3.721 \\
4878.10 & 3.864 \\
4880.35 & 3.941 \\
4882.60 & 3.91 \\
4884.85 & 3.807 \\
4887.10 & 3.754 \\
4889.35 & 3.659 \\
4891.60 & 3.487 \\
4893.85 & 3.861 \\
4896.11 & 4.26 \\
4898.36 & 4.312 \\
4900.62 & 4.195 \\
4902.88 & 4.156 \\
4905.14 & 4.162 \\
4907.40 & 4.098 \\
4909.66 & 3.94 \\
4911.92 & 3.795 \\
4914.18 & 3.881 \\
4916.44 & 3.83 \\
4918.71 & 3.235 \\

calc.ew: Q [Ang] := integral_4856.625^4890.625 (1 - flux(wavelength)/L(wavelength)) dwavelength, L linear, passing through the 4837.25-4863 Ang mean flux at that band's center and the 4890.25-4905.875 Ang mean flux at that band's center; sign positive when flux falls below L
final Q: 2.0 Ang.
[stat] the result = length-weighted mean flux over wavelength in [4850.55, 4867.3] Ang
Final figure 3.72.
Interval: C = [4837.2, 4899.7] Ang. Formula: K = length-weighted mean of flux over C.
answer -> 3.85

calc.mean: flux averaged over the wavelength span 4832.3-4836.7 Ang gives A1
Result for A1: 3.81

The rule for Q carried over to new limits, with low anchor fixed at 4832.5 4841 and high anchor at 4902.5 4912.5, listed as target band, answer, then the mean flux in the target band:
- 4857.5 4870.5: 1.1 Ang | 3.6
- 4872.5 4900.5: 0.8 Ang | 3.87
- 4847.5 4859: -0.2 Ang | 3.98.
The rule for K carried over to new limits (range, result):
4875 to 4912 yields 3.94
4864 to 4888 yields 3.82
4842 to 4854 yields 4.05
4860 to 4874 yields 3.67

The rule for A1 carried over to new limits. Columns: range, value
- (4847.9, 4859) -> 3.98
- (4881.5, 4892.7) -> 3.72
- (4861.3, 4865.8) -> 3.54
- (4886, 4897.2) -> 3.8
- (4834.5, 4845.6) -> 3.91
